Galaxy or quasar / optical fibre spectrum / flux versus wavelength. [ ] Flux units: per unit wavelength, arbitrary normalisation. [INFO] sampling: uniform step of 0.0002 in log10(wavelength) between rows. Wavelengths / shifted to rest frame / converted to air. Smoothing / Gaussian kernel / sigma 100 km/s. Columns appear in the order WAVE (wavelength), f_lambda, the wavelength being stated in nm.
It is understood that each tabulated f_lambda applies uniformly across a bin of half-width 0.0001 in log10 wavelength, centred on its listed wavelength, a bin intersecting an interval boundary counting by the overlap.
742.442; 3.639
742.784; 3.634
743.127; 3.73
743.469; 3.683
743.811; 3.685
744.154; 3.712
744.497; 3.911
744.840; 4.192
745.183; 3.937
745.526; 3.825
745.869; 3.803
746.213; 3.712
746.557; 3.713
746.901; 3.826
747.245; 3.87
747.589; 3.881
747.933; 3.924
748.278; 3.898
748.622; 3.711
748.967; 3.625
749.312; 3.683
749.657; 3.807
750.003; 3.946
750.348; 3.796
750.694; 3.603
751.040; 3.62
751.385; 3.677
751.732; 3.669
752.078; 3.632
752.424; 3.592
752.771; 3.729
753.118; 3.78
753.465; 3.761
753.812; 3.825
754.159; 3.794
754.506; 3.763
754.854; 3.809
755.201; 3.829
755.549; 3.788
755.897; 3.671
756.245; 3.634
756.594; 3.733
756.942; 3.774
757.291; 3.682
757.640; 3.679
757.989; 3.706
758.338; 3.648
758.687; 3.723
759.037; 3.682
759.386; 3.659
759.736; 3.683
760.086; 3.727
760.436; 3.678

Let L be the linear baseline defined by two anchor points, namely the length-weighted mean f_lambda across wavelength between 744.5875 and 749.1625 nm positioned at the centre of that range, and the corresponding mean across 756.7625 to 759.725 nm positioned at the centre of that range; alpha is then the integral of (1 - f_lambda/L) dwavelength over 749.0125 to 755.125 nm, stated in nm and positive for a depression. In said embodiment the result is 0.06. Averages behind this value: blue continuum 3.84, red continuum 3.69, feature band 3.73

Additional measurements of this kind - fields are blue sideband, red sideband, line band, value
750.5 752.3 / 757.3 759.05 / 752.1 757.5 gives -0.11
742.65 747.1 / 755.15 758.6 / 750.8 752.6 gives 0.05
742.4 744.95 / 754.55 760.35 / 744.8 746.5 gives -0.04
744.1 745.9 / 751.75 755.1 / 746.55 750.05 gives 0.04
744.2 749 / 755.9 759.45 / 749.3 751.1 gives 0.02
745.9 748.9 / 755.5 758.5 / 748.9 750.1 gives 0.01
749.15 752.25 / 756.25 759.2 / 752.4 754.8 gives -0.04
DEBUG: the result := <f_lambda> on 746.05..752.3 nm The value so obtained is 3.75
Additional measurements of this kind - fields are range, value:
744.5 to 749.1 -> 3.84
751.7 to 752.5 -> 3.63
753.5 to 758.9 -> 3.74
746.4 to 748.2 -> 3.85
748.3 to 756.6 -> 3.73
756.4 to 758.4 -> 3.71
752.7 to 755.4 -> 3.79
